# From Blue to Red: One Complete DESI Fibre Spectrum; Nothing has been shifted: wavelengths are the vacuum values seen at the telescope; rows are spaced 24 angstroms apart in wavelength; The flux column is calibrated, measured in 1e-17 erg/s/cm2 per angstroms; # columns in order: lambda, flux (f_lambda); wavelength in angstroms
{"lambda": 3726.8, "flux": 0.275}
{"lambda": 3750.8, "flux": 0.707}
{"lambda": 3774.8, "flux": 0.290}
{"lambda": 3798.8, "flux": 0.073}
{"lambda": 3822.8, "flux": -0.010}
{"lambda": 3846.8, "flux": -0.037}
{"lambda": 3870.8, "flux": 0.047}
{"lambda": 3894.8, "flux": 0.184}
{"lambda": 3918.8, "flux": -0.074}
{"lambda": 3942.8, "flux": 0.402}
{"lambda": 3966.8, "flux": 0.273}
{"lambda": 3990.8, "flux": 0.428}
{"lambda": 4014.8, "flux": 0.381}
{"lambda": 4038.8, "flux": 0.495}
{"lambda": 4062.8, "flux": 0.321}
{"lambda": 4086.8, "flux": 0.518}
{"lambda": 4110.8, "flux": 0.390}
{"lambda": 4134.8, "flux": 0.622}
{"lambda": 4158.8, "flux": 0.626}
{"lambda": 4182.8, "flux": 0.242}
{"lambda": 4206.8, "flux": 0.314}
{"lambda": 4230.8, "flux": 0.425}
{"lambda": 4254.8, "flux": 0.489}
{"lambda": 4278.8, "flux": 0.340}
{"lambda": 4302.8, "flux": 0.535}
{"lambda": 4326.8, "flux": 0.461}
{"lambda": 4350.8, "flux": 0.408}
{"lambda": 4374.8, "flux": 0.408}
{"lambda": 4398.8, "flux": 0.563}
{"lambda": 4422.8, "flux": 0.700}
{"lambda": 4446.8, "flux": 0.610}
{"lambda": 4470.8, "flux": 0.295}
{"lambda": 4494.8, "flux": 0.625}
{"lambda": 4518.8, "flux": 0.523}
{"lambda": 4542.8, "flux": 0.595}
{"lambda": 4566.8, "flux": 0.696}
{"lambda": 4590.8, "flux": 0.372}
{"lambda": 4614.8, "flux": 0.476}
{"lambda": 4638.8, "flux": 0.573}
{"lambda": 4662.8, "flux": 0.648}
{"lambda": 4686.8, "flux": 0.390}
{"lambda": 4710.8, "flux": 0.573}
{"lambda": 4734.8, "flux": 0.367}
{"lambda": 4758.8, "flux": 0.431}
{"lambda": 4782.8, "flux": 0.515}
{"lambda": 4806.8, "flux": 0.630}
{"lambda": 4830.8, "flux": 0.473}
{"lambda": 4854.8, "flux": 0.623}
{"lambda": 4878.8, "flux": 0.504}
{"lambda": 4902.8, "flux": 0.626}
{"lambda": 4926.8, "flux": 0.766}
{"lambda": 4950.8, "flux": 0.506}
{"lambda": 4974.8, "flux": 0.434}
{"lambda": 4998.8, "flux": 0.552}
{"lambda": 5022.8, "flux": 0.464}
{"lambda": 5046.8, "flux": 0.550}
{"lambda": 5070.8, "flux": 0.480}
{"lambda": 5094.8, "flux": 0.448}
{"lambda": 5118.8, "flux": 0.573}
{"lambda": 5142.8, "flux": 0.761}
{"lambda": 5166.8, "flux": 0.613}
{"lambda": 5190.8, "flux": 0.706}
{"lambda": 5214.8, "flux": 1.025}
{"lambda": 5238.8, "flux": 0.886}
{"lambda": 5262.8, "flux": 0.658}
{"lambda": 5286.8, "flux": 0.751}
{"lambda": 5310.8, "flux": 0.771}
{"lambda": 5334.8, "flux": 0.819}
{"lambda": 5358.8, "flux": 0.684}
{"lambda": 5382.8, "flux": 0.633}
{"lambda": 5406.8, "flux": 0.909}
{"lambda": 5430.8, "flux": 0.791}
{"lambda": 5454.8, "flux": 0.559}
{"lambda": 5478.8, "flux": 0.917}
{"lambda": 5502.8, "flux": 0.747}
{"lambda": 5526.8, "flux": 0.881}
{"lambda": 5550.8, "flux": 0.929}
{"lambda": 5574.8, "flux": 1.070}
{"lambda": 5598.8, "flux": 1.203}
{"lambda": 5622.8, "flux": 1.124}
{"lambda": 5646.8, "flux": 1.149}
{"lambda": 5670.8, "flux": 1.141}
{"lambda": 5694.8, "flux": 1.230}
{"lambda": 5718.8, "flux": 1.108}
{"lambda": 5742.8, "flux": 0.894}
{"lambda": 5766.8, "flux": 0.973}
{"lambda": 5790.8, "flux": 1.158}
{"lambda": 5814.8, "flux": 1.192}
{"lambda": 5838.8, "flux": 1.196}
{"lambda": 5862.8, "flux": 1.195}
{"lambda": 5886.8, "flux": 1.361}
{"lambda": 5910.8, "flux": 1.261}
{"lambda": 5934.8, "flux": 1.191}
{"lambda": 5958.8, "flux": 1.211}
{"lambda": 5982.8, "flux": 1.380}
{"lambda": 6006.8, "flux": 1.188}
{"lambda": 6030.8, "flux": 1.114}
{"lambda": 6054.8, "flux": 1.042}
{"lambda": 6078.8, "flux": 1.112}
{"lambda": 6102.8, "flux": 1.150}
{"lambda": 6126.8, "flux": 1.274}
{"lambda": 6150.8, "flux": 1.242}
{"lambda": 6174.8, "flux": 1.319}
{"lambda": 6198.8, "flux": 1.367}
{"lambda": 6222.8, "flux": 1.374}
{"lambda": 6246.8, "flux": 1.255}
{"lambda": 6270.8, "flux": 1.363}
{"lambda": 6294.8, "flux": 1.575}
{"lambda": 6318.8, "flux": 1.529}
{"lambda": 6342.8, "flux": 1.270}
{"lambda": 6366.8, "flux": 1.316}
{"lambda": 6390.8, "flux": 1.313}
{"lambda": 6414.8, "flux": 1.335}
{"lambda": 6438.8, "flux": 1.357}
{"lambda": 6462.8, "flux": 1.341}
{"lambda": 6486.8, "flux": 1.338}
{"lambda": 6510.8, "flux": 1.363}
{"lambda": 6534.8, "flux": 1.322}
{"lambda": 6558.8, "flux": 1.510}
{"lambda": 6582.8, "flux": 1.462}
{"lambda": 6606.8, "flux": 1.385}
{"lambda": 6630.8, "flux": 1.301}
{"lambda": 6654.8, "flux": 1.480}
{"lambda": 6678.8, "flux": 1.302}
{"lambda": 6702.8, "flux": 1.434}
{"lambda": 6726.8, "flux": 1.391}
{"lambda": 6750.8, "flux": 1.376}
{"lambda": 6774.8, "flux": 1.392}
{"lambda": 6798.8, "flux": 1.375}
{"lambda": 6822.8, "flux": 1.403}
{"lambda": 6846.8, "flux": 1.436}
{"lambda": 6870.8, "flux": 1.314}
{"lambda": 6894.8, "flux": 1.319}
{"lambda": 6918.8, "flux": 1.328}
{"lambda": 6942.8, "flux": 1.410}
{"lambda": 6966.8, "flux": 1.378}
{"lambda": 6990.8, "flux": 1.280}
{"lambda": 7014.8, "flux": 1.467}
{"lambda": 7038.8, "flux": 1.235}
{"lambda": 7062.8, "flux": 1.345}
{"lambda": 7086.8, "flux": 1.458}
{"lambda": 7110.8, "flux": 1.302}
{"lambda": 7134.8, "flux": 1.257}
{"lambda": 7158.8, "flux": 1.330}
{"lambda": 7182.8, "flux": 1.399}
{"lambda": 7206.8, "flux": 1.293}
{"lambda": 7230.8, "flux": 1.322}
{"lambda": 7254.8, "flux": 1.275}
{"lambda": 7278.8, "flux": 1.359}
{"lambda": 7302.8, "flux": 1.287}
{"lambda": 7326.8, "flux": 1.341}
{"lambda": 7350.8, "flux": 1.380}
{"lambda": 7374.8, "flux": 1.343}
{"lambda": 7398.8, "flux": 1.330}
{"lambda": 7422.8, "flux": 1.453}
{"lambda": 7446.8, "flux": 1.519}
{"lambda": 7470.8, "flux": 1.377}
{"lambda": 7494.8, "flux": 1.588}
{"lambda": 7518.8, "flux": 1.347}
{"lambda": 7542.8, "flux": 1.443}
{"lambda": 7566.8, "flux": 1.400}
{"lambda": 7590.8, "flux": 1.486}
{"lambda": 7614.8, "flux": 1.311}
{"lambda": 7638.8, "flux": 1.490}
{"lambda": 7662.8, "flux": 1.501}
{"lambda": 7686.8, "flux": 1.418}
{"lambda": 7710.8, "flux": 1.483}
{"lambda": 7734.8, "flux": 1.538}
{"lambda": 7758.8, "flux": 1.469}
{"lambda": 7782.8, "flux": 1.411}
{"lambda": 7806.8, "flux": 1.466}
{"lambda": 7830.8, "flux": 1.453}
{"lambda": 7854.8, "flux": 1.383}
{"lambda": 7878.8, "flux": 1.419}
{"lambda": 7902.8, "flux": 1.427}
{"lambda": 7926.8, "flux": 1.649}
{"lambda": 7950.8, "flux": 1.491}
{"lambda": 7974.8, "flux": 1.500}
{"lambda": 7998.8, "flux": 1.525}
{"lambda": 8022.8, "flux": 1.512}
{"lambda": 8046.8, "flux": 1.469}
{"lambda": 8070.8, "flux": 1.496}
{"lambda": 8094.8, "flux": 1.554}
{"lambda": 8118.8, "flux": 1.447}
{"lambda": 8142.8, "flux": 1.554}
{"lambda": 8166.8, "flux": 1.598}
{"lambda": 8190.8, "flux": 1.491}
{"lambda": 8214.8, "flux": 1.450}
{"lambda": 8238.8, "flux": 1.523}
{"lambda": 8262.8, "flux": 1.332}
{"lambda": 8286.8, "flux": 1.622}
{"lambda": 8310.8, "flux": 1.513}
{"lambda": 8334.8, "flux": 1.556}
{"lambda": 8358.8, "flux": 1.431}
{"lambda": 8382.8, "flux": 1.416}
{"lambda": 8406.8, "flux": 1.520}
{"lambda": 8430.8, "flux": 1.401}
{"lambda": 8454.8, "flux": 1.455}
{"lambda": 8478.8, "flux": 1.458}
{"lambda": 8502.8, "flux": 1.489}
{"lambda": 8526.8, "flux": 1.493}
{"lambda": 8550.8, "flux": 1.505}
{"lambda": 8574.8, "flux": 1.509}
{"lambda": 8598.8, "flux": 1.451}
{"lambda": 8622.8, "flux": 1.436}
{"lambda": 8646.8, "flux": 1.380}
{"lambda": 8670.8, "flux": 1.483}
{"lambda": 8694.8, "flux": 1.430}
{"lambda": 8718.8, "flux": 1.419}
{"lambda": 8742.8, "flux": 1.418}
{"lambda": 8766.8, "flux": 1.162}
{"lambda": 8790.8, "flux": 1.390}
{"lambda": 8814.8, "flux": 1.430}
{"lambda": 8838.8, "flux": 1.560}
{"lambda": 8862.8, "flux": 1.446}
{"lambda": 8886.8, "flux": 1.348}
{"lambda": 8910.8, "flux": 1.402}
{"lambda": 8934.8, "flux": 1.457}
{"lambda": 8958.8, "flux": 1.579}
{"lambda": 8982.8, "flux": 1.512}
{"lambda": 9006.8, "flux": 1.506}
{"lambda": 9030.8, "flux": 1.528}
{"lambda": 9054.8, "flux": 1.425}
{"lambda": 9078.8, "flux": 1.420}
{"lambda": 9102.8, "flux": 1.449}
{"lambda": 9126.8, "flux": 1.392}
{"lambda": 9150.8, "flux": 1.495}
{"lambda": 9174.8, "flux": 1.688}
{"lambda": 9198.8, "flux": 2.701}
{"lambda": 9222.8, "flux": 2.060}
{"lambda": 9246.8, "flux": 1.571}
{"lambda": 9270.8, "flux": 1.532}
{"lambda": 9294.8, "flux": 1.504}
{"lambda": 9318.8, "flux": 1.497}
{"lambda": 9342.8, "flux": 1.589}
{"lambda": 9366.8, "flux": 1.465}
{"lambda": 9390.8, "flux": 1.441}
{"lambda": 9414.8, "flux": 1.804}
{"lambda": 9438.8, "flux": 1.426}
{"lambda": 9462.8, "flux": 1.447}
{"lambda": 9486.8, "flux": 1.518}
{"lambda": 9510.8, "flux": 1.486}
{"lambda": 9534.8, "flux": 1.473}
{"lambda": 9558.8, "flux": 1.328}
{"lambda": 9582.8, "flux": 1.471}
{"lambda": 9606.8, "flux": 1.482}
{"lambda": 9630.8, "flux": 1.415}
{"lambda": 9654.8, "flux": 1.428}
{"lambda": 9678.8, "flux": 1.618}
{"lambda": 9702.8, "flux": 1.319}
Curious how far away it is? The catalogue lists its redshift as 0.402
